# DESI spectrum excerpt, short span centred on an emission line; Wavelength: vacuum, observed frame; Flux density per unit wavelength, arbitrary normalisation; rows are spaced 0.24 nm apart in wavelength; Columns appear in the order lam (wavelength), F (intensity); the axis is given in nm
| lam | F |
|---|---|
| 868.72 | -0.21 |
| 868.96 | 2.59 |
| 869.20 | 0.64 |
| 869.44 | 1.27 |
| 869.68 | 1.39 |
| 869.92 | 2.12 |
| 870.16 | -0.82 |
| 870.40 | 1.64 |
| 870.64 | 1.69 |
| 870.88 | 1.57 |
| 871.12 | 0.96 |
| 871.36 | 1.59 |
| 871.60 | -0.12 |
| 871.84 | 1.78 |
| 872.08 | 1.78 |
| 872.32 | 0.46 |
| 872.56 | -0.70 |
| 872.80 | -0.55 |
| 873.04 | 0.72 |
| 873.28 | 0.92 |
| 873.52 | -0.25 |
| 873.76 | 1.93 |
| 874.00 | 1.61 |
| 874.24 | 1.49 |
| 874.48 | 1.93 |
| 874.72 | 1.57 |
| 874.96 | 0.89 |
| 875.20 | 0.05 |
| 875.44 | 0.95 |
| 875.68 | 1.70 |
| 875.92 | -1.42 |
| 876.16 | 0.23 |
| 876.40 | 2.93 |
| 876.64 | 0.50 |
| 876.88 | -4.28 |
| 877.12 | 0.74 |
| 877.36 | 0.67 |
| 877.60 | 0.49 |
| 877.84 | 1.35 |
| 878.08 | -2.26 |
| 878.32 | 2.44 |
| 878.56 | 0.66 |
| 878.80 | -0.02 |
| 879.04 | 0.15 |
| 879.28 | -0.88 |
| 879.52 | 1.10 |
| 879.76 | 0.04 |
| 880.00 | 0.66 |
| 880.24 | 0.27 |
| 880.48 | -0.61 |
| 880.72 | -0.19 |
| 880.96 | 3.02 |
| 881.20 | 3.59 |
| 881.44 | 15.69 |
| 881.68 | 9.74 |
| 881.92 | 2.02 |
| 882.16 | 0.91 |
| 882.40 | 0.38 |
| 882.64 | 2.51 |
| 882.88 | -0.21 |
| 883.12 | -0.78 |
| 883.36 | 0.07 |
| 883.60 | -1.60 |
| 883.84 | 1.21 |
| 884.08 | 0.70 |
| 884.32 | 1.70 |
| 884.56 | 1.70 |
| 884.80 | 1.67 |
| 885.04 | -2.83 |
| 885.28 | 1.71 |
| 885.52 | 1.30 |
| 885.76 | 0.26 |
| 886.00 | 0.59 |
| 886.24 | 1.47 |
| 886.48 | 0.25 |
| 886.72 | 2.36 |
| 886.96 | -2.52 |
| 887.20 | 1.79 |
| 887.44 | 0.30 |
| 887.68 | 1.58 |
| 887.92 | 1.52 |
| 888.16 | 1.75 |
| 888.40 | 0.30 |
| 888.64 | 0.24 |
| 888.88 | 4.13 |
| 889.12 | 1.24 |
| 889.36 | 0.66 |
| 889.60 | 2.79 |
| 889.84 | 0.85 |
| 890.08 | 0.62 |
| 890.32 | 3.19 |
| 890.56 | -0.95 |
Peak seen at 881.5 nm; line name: H-beta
